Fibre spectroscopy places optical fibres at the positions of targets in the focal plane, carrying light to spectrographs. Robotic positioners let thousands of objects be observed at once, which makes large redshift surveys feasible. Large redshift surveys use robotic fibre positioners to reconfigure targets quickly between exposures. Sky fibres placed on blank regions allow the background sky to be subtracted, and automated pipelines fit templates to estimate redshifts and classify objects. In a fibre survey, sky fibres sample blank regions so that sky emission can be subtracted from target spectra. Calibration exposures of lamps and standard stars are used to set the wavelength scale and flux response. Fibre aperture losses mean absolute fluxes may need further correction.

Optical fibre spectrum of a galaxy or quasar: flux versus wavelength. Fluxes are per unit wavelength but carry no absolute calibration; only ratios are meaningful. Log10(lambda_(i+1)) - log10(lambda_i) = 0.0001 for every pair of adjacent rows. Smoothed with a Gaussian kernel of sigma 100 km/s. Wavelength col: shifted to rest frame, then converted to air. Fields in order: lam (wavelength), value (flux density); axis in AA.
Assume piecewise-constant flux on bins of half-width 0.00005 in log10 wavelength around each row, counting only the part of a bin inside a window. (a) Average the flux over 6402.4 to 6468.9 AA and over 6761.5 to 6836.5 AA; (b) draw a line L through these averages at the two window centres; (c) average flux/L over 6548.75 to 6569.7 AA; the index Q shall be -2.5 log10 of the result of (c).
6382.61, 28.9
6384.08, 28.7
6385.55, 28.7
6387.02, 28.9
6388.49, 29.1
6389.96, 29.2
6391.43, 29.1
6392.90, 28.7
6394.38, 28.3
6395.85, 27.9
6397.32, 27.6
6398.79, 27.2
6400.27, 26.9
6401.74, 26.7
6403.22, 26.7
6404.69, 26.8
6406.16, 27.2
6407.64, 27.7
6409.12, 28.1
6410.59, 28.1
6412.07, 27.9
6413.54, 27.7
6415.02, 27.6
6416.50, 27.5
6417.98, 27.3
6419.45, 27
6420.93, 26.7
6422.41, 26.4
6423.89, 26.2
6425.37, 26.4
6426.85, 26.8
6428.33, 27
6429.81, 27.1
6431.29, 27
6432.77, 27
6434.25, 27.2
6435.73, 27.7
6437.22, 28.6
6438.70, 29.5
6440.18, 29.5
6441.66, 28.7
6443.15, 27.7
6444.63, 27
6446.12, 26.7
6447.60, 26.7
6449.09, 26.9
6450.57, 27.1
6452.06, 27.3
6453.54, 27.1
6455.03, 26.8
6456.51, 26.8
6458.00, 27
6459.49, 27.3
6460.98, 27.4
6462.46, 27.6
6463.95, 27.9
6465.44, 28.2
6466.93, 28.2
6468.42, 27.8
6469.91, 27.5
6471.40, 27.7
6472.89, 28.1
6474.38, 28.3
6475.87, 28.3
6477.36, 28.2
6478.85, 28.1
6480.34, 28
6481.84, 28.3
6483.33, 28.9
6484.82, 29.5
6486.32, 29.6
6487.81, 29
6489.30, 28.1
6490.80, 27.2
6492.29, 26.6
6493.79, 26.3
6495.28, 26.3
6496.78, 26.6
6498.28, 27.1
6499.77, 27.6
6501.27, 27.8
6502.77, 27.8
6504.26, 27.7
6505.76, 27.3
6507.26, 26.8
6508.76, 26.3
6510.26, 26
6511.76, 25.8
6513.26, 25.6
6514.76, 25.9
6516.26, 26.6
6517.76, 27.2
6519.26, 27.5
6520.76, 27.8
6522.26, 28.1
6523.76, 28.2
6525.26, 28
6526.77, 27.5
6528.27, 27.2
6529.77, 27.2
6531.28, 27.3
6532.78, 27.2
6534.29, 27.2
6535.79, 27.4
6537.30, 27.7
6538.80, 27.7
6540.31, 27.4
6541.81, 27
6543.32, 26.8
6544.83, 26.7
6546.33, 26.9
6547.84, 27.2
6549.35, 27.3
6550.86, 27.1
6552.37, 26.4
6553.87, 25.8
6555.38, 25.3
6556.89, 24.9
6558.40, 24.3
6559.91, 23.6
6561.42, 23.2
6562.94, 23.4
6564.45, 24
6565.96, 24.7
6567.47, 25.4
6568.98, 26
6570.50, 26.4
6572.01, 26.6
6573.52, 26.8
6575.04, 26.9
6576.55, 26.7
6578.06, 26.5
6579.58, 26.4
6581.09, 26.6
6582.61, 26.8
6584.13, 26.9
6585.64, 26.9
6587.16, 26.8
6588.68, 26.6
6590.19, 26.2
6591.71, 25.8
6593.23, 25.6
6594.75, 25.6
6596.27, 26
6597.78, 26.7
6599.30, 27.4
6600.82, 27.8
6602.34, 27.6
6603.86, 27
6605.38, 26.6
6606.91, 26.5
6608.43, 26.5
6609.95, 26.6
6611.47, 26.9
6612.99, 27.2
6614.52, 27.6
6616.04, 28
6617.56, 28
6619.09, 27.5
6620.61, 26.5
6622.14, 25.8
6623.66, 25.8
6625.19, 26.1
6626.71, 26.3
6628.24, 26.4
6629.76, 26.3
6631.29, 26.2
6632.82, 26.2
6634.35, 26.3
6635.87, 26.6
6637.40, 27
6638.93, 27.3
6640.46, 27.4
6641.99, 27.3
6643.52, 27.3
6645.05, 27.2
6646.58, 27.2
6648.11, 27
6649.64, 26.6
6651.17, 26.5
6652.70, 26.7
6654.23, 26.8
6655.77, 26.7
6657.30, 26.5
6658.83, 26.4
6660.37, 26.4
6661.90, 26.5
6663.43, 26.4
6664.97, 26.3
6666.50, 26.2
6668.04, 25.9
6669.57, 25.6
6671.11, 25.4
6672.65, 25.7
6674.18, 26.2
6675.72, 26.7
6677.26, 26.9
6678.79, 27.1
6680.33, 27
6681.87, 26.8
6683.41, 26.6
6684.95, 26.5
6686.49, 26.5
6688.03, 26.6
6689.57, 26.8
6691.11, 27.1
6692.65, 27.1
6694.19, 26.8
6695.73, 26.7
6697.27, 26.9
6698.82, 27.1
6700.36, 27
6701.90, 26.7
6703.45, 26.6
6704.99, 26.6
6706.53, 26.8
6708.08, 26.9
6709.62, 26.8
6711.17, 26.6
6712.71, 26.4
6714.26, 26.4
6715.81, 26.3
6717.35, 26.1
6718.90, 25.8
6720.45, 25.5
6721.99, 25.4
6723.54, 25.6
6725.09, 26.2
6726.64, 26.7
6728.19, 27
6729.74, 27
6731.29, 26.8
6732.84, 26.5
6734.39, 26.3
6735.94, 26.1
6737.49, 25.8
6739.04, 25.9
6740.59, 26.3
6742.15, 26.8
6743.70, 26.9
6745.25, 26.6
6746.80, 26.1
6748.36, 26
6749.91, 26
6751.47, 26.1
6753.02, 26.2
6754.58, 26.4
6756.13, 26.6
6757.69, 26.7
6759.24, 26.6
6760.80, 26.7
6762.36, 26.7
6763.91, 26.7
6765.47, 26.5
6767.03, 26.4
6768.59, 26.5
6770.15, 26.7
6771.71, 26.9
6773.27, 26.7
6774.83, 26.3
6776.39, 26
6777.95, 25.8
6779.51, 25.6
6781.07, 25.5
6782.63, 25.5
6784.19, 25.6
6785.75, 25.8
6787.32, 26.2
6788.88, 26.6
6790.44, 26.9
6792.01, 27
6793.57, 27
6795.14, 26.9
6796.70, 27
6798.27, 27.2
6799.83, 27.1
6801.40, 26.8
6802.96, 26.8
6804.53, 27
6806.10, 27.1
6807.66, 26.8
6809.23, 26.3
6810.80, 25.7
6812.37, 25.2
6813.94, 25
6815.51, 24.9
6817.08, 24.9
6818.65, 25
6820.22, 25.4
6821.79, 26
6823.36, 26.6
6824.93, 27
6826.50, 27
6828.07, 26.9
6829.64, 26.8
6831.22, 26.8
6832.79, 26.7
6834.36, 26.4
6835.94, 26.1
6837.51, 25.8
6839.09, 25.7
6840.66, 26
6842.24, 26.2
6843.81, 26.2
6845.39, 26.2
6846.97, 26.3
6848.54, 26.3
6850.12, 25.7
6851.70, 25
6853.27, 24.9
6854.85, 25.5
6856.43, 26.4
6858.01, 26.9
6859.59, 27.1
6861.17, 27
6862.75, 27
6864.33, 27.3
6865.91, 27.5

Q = 0.08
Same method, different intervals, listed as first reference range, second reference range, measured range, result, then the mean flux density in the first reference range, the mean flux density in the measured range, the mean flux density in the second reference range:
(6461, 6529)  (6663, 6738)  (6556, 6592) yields 0.06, 27.6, 25.8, 26.5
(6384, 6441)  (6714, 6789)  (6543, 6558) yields 0.03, 27.7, 26.4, 26.3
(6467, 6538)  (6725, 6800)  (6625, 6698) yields 0.01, 27.5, 26.6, 26.4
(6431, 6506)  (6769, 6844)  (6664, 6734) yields 0.01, 27.7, 26.5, 26.3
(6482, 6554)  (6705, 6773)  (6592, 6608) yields 0.01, 27.3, 26.6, 26.4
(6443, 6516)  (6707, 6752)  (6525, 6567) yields 0.03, 27.4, 26.3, 26.3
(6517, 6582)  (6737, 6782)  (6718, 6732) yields 0.01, 26.5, 26.2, 26.3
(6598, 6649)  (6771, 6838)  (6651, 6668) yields 0.01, 26.9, 26.5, 26.3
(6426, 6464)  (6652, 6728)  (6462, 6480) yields -0.03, 27.4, 28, 26.5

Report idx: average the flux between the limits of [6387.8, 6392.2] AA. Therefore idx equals 29.2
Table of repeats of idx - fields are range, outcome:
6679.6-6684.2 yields 26.8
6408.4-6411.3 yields 28.2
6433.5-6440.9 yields 28.5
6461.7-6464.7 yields 27.8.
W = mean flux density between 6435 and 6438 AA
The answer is 28.1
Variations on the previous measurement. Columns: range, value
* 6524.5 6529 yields 27.6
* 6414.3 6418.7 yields 27.4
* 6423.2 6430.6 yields 26.7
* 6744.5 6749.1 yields 26.2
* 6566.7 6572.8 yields 26.1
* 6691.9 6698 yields 26.9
